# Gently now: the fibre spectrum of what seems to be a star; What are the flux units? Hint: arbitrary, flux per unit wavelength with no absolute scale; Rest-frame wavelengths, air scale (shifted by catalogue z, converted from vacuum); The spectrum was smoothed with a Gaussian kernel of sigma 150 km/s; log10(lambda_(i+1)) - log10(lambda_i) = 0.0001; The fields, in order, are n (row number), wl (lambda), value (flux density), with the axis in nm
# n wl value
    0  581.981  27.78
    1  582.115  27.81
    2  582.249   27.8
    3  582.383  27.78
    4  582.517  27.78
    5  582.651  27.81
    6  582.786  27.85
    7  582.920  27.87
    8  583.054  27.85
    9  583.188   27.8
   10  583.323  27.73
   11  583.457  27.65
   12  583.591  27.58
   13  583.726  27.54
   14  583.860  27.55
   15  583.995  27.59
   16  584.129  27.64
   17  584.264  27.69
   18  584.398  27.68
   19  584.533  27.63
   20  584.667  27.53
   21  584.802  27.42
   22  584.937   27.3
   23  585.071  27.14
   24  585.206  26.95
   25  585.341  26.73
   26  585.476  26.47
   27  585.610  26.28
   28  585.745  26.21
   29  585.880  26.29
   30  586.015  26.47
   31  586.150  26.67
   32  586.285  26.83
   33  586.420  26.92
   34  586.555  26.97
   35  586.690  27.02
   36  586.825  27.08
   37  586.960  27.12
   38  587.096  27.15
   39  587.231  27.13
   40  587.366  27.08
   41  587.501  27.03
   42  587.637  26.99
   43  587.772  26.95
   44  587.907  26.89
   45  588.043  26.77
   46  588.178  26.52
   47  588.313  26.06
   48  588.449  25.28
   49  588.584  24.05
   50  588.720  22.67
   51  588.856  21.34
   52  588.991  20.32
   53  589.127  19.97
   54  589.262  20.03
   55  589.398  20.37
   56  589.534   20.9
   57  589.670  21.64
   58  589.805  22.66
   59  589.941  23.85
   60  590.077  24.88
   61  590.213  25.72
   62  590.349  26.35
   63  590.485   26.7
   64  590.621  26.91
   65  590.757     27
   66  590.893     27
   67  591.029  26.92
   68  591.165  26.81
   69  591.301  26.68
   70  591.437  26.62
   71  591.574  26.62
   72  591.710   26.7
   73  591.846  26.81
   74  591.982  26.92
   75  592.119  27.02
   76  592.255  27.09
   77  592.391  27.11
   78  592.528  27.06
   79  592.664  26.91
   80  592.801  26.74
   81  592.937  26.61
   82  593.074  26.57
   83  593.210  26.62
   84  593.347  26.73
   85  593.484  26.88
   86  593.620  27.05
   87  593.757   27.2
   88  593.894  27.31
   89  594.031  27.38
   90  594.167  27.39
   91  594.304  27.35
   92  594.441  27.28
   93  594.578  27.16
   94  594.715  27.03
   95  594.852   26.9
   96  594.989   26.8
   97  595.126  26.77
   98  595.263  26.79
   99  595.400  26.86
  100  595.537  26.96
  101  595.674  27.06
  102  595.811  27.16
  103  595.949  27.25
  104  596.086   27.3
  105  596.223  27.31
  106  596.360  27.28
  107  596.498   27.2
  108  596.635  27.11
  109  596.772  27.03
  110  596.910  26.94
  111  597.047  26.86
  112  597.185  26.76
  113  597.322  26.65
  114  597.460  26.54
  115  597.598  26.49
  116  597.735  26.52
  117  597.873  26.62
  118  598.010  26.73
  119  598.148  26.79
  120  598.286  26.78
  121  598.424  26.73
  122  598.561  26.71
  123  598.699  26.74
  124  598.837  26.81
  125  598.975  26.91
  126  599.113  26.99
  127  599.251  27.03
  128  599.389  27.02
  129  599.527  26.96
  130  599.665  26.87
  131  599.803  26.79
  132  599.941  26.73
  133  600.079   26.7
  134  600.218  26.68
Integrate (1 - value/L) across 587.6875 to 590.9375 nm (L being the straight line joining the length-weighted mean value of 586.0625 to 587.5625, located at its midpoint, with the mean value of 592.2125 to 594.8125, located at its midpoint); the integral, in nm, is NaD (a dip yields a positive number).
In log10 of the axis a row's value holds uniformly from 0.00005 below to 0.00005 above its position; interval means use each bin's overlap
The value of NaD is 0.338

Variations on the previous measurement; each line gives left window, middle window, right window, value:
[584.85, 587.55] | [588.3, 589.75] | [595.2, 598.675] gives 0.267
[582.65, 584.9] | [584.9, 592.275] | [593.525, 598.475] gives 0.463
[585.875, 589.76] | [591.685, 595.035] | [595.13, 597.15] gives -0.078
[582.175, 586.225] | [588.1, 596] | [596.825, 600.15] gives 0.352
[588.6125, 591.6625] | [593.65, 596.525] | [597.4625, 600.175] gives -0.164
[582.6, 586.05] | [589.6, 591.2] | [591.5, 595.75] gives 0.093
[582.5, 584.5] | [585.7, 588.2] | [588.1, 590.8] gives -0.150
